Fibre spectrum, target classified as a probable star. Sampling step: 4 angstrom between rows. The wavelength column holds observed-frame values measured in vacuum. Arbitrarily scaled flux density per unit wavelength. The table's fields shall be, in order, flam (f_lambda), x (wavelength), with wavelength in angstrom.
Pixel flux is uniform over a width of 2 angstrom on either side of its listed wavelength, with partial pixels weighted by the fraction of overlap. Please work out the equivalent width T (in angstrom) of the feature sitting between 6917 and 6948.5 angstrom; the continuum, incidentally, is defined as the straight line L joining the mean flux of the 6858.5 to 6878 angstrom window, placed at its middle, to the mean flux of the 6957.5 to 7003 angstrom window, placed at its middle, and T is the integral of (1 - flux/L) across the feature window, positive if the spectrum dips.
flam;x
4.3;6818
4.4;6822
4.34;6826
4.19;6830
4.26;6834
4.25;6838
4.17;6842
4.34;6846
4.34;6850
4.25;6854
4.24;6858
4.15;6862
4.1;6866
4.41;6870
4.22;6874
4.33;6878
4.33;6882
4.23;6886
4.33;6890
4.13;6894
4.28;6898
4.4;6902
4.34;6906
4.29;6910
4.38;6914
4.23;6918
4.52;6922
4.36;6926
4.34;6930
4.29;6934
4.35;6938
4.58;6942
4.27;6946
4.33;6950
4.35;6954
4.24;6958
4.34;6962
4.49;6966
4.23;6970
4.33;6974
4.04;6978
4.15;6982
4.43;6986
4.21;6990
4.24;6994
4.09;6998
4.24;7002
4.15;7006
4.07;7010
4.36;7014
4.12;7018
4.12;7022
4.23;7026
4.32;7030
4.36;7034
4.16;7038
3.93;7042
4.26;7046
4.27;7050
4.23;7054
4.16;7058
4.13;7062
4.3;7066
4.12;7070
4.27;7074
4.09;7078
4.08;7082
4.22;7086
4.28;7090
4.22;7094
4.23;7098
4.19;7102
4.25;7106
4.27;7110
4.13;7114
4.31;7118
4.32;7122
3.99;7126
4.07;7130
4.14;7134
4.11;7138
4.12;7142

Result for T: -0.94 angstrom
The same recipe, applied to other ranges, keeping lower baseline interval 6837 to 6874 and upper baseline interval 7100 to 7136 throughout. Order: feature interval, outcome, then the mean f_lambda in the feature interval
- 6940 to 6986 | -1.0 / 4.31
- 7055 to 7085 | 0.2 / 4.17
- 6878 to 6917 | -0.6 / 4.3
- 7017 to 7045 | 0.2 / 4.18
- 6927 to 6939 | -0.3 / 4.33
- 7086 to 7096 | -0.1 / 4.24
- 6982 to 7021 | 0.1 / 4.21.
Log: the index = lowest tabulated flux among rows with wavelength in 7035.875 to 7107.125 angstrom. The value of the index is 3.93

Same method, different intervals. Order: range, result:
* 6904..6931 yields 4.23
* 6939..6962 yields 4.24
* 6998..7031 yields 4.07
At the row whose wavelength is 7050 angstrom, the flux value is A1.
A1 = 4.27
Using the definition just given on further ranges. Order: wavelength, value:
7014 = 4.36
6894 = 4.13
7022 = 4.12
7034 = 4.36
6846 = 4.34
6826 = 4.34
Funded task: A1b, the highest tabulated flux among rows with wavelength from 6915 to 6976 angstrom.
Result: 4.58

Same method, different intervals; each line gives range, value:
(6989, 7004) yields 4.24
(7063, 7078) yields 4.3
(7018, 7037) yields 4.36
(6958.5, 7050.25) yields 4.49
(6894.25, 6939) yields 4.52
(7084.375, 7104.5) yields 4.28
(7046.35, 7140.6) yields 4.32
